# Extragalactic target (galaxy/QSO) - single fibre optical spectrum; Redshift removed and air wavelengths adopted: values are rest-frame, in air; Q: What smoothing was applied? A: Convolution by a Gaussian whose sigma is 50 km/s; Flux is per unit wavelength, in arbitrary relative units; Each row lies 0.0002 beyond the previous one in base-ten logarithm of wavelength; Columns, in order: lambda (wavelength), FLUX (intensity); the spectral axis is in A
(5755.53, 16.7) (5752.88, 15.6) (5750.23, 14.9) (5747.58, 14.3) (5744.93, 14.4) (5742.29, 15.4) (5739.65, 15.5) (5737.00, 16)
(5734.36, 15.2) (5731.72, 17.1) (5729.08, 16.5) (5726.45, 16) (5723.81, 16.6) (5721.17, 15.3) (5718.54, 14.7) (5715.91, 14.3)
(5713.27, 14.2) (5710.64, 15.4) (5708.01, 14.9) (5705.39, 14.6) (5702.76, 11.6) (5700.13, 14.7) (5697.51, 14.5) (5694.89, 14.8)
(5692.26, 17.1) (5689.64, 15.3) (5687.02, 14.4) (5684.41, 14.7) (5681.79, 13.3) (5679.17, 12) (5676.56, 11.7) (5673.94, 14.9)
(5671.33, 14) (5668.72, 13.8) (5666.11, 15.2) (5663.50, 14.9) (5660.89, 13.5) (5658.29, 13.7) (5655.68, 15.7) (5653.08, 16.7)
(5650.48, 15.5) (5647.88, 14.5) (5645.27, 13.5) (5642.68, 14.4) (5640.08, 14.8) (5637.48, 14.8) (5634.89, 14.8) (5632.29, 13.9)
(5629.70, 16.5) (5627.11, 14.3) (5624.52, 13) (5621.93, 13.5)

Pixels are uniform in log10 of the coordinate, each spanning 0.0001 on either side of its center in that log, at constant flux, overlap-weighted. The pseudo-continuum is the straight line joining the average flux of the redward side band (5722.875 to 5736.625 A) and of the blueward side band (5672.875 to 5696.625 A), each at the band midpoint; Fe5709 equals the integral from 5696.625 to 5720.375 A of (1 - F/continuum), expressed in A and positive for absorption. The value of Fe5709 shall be 1.5 A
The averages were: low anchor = 14.2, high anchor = 16.3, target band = 14.3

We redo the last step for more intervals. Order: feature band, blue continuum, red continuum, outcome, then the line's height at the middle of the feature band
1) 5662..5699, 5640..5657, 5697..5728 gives 1.4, 14.9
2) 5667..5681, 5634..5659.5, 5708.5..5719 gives 1.4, 14.8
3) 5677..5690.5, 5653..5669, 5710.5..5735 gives 1.1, 15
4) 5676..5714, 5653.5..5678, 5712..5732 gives 1.6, 14.9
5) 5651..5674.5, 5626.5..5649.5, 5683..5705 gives -0.2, 14.6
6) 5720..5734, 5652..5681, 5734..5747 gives -1.1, 15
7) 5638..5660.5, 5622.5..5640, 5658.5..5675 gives -0.6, 14.4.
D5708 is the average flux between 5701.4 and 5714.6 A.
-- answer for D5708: 14.1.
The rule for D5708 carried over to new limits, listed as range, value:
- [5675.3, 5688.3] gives 13.2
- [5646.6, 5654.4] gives 15.6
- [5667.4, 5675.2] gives 14.2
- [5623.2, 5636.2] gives 14.5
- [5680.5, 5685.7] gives 14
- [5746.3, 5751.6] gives 14.6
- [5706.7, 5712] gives 15.2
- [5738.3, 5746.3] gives 15.1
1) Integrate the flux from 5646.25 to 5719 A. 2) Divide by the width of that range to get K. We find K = 14.4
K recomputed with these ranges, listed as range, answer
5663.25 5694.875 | 14.3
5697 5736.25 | 15.1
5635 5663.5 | 14.7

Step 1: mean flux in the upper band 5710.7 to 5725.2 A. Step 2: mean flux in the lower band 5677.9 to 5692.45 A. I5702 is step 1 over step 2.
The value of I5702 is 1.1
